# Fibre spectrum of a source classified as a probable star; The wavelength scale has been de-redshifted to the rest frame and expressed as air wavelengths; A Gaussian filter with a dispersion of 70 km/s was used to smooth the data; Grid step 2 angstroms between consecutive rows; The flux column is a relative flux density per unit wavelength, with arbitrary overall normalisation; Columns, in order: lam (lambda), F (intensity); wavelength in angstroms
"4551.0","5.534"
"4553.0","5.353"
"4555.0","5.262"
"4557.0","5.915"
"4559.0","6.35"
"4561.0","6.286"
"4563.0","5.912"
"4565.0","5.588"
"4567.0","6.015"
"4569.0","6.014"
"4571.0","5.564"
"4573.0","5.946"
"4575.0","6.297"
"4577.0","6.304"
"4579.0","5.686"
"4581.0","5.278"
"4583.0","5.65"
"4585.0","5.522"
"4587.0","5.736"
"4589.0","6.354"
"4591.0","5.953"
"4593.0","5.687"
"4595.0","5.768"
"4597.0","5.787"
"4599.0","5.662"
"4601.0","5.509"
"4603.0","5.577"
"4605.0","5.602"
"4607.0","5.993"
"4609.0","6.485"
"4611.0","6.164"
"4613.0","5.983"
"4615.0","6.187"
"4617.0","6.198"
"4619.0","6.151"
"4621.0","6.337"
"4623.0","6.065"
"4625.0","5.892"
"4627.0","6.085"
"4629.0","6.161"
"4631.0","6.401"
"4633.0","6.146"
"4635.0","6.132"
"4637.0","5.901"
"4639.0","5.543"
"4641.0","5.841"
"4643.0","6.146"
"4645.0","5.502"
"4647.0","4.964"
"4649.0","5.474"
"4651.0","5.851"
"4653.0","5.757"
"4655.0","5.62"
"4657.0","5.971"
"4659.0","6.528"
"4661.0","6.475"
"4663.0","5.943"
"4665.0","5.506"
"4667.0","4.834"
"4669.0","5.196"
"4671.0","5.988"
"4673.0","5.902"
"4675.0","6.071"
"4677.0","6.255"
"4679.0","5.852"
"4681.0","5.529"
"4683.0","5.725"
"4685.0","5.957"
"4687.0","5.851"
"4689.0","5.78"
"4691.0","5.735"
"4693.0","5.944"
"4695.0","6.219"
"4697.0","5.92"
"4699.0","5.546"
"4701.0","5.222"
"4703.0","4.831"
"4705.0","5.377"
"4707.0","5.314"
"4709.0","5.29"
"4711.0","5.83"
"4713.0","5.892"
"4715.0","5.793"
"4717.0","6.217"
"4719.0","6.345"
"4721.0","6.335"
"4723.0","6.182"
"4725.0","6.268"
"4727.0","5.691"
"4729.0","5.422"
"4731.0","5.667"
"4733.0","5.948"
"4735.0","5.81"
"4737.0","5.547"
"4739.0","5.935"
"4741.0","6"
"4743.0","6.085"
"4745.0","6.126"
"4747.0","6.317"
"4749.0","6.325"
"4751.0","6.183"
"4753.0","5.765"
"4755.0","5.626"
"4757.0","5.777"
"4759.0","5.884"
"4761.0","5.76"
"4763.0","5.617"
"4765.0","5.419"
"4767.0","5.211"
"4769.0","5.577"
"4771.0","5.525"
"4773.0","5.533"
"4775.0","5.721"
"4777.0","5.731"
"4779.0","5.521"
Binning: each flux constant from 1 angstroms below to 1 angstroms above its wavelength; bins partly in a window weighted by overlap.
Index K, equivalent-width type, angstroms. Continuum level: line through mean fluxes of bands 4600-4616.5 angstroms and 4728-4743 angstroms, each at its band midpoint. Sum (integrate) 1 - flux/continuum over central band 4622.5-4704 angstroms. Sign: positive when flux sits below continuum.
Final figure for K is 0.9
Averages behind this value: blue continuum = 5.95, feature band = 5.81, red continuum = 5.78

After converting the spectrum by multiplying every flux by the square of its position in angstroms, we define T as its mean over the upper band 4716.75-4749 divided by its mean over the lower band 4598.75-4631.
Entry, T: 1.0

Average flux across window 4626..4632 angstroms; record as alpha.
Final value 6.22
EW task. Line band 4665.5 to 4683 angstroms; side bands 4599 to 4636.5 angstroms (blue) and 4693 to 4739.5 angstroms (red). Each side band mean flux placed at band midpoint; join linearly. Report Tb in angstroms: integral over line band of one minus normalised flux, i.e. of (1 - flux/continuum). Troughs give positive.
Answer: 0.6 angstroms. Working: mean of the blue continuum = 6.05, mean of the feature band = 5.7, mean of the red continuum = 5.77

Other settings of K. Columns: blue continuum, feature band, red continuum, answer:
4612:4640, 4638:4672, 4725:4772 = 1.71 angstroms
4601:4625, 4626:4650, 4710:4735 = 0.64 angstroms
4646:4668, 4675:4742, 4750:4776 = -1.26 angstroms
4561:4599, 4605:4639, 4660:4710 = -1.92 angstroms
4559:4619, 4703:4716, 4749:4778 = 0.52 angstroms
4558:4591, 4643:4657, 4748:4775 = 0.54 angstroms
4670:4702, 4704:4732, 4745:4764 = 0.25 angstroms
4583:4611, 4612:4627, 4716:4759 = -0.68 angstroms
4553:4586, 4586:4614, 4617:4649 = 0.05 angstroms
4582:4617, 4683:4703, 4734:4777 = 0.28 angstroms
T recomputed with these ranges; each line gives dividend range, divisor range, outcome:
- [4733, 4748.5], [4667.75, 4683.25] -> 1.06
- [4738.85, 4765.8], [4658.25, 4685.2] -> 1.05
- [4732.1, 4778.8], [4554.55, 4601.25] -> 1.07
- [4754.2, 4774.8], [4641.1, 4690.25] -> 1.01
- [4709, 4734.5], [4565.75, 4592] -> 1.08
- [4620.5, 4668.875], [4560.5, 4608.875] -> 1.03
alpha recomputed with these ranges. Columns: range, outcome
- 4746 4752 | 6.27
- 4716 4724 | 6.27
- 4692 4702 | 5.77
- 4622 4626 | 5.98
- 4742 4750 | 6.21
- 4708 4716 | 5.7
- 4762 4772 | 5.47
